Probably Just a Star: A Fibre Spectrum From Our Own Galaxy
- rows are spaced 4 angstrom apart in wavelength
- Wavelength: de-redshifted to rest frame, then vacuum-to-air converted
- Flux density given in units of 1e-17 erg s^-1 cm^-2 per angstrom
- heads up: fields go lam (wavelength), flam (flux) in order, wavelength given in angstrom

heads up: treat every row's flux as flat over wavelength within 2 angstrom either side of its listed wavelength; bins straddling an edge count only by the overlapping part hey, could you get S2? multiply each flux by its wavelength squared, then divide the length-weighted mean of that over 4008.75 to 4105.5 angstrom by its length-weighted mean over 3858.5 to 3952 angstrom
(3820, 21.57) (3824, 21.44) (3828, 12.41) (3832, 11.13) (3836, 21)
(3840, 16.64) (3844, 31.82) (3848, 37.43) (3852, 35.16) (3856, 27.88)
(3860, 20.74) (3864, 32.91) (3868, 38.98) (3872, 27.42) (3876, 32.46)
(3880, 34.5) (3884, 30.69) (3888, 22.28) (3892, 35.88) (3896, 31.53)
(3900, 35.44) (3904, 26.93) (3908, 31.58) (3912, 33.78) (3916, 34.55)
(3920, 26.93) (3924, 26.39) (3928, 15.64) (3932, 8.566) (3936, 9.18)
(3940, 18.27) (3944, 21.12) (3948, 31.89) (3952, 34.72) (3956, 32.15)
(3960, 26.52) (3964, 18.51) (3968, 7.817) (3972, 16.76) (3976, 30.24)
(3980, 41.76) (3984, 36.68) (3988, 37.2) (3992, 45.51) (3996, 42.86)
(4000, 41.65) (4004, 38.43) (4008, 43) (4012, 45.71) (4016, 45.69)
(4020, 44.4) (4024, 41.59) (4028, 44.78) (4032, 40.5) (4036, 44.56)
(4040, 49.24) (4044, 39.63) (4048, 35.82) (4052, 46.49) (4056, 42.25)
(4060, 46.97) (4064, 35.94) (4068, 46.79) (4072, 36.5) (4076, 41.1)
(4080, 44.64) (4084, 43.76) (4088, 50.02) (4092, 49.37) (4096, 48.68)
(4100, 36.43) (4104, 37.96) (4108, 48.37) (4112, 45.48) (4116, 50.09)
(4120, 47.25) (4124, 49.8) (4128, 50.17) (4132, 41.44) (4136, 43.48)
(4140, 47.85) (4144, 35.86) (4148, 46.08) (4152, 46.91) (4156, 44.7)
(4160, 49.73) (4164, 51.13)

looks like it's 1.7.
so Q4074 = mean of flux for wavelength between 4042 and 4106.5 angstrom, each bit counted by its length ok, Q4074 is 42.7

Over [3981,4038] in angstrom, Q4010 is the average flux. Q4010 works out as 42.3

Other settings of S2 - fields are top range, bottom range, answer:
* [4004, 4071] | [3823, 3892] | 1.74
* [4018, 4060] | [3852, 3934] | 1.61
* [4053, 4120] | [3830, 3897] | 1.72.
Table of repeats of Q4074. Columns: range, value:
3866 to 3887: 32.3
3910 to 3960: 24.5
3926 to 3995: 25.7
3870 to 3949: 26.7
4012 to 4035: 43.6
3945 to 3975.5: 24.3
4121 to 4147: 44.9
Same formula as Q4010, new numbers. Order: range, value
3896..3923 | 31.3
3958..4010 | 32.8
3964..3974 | 13.5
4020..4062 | 43.2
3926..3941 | 12.6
